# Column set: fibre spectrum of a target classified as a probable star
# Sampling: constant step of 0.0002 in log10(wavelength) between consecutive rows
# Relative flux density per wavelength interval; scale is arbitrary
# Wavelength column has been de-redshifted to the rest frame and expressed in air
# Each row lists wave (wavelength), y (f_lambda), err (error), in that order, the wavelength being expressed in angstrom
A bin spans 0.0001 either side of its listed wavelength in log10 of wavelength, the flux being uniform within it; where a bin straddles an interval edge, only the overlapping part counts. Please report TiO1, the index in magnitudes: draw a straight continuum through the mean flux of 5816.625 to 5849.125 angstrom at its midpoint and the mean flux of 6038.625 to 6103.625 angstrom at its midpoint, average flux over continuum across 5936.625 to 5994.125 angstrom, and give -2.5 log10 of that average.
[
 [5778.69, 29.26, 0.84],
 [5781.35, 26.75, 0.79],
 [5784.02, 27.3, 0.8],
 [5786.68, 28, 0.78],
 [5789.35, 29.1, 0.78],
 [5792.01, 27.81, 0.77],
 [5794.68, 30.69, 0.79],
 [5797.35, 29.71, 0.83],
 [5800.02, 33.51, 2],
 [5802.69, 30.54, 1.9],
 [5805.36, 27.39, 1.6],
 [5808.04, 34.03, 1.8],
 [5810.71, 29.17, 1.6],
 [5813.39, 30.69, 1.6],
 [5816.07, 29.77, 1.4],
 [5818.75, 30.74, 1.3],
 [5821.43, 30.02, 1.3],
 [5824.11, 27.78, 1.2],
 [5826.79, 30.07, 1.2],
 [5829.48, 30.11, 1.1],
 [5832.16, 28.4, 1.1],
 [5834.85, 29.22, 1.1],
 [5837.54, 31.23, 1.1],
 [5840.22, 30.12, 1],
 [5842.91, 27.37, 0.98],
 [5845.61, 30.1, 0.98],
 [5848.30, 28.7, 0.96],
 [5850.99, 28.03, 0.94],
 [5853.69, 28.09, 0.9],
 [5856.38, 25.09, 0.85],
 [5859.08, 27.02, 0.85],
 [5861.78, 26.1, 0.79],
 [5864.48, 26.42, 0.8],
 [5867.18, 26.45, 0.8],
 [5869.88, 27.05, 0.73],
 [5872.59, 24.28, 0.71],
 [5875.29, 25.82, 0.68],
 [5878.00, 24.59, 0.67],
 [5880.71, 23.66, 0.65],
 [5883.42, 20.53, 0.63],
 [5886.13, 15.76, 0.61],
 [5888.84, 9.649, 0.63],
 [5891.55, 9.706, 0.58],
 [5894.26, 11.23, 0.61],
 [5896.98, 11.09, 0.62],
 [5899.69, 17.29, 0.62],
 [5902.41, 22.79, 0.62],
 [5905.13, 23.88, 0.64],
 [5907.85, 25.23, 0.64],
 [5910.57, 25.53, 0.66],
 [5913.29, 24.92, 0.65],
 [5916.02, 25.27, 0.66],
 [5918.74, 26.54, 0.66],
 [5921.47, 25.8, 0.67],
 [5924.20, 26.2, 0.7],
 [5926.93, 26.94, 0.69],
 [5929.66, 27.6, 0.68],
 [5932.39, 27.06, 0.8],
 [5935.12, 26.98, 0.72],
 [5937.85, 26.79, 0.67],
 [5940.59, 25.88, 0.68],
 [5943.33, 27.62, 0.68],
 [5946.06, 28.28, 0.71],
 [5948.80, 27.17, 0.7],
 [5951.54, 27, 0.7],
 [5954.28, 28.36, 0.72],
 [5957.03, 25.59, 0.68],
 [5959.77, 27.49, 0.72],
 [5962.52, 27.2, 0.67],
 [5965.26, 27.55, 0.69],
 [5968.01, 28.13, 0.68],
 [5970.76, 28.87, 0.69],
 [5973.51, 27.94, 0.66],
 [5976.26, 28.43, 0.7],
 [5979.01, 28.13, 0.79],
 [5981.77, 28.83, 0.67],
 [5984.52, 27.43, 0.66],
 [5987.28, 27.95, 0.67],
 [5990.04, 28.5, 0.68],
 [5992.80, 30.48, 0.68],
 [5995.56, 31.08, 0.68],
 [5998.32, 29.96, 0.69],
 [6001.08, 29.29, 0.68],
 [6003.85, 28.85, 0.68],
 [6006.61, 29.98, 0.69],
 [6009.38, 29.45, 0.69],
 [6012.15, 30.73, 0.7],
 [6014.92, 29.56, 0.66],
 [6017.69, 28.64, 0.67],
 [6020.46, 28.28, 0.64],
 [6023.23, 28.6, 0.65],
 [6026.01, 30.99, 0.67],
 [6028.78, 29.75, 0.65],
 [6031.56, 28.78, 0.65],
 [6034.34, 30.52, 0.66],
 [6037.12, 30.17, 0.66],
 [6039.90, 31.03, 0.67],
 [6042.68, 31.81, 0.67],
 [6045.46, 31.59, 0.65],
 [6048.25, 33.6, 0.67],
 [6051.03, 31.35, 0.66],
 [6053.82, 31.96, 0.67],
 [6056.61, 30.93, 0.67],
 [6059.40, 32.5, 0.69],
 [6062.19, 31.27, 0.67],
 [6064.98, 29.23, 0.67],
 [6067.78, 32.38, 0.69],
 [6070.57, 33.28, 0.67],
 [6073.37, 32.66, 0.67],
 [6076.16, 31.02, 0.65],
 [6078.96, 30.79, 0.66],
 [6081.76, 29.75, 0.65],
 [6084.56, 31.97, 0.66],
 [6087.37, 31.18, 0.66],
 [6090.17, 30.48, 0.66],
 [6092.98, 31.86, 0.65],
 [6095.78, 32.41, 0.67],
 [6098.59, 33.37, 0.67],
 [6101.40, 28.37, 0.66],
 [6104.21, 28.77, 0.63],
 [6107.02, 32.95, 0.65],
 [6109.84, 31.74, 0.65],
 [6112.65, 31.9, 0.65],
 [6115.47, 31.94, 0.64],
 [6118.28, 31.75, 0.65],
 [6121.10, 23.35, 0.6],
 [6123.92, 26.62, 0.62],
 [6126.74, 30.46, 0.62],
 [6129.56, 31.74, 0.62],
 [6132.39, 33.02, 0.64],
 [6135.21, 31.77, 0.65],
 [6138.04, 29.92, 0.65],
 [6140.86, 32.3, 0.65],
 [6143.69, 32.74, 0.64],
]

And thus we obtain 0.10 mag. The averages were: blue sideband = 29.5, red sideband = 31.5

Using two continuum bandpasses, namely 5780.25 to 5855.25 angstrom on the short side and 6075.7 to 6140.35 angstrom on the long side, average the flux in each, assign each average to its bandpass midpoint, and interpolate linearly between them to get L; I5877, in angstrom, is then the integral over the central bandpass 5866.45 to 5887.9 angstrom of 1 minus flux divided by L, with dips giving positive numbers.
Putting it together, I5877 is 4.7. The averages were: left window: 29.4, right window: 30.8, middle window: 23.2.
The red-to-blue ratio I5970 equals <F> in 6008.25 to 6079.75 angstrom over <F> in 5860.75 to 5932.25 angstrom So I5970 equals 1.38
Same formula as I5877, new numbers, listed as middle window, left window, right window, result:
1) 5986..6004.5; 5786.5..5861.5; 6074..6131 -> 0.41 angstrom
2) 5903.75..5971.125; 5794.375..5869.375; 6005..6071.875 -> 7.28 angstrom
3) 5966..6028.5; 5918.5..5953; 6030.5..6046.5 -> 0.16 angstrom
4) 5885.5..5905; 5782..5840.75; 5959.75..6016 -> 9.87 angstrom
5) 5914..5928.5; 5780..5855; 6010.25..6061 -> 1.87 angstrom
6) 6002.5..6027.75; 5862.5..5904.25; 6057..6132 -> -2.53 angstrom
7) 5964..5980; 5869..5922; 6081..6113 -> -2.16 angstrom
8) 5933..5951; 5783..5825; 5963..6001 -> 1.14 angstrom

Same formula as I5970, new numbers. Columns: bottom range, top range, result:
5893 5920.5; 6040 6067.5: 1.47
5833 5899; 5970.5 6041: 1.24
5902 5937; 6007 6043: 1.15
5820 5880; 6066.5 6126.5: 1.11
